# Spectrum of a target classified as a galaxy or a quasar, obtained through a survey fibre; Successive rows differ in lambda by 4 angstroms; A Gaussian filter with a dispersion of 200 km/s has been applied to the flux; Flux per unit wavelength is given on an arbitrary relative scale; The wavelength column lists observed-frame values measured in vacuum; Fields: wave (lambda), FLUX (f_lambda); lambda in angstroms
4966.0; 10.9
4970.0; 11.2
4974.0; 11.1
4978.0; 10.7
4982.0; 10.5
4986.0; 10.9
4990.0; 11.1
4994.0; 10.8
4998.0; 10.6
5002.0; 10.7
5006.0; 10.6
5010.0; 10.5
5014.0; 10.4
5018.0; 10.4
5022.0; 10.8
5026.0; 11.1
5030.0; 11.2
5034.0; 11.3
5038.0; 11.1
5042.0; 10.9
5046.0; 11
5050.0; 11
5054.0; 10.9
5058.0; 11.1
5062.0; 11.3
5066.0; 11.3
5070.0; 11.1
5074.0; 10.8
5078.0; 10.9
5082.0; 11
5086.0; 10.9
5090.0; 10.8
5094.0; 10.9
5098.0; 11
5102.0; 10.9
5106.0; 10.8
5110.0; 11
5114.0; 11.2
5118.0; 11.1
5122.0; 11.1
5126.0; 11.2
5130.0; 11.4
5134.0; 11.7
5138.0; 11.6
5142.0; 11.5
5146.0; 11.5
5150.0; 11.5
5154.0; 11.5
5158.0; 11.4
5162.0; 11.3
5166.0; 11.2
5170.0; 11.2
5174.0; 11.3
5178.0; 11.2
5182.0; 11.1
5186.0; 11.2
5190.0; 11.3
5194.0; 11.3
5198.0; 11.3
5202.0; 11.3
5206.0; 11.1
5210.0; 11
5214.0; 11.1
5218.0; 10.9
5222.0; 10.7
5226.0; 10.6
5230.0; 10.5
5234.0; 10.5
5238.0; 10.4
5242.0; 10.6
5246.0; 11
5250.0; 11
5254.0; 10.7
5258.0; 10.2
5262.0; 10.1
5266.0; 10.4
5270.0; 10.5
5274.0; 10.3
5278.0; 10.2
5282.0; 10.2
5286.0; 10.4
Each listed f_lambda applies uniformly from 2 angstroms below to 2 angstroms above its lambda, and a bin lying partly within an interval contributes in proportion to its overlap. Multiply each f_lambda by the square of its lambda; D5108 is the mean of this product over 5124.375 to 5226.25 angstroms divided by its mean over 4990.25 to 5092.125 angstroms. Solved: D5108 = 1.1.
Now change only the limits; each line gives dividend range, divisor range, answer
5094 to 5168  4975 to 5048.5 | 1.09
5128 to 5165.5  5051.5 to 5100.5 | 1.07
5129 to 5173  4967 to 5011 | 1.13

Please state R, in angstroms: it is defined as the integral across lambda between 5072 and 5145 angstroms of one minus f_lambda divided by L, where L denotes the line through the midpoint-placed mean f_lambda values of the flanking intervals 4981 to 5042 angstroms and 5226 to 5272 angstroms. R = -2.8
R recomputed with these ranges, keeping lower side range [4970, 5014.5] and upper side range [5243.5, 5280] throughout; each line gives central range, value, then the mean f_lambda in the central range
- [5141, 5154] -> -1.10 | 11.5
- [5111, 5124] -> -0.60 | 11.1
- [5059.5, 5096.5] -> -1.16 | 11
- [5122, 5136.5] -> -1.06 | 11.4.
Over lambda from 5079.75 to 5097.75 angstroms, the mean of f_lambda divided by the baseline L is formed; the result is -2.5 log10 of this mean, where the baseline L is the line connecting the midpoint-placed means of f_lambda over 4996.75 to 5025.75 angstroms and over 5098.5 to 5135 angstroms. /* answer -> 0.008 mag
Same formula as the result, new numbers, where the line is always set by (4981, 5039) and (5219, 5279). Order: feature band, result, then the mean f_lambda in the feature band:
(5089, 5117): -0.03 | 11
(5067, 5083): -0.02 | 11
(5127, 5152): -0.09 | 11.5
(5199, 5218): -0.05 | 11.1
